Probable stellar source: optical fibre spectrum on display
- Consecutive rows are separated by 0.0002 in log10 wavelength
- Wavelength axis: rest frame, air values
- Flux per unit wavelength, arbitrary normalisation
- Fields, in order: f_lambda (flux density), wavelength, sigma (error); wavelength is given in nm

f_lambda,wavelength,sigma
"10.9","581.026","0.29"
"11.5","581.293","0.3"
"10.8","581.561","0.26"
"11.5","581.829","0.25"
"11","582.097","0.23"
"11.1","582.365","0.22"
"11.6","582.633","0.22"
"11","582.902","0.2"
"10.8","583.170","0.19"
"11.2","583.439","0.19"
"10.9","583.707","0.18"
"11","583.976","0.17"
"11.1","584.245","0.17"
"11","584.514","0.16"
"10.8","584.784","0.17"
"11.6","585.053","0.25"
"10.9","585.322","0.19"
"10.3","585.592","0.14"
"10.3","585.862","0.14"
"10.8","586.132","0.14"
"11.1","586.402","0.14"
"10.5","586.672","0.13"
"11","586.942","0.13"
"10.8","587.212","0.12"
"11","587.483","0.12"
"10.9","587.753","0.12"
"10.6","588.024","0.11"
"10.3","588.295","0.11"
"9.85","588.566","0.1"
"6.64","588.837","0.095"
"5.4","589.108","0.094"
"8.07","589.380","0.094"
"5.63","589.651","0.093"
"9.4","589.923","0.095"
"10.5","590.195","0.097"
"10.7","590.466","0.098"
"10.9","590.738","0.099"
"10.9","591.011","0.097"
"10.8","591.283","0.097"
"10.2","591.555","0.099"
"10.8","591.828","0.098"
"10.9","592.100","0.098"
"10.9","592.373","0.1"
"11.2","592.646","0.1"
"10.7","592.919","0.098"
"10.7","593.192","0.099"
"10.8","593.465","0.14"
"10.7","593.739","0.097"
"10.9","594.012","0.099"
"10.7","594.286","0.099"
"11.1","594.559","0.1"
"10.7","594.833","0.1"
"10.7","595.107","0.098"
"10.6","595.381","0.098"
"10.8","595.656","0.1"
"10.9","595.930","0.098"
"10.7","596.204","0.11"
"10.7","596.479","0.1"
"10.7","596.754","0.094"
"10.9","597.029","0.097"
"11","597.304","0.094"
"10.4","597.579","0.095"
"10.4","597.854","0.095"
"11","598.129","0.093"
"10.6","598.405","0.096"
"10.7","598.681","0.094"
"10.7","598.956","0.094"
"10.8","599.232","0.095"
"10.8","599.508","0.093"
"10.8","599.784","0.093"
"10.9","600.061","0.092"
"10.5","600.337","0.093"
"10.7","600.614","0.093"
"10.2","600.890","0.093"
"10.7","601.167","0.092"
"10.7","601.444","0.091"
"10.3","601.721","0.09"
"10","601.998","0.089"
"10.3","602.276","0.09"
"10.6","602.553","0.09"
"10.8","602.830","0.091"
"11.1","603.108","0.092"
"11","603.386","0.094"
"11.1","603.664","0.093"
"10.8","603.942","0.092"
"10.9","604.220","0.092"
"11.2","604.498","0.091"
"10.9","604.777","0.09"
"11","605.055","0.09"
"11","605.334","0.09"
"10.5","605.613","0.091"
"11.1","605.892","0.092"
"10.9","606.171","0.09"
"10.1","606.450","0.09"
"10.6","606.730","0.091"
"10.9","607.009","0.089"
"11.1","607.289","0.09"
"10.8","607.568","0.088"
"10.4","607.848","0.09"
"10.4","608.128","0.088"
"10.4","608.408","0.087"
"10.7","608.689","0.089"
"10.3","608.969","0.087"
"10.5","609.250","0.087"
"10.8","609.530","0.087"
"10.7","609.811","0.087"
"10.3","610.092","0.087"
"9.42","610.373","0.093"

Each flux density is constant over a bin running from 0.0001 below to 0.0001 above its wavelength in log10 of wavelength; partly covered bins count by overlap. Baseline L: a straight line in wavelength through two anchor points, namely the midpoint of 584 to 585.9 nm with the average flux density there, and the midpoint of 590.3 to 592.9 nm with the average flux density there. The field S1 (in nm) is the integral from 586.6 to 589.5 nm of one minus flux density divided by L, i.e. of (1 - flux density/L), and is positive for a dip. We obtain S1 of 0.35 nm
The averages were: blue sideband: 10.9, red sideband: 10.8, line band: 9.54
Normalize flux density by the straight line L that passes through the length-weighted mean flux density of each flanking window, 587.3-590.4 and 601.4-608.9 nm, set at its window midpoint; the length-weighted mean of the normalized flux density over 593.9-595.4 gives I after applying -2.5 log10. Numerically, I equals -0.13 mag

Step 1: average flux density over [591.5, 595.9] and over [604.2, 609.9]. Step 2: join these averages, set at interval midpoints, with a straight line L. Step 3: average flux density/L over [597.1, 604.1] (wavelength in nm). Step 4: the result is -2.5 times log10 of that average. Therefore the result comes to 0.01 mag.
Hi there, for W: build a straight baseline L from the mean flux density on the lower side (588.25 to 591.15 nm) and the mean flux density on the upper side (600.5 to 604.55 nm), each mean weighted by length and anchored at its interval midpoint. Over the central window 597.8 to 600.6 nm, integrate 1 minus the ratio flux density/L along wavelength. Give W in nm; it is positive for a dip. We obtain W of -0.14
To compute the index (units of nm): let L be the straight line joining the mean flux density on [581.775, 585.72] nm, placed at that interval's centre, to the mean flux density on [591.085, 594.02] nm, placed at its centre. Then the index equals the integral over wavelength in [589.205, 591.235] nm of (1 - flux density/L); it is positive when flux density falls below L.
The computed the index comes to 0.27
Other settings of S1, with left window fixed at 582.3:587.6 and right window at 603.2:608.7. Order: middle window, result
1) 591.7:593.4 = 0.003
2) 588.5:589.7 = 0.423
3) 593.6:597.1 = 0.029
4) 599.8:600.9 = 0.019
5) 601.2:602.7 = 0.058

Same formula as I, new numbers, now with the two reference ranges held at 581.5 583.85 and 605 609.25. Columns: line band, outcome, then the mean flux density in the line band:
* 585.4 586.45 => 0.046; 10.6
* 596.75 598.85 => 0.012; 10.7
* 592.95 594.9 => 0.011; 10.8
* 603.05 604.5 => -0.027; 11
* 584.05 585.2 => -0.004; 11.1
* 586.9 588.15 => 0.017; 10.9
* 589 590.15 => 0.425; 7.43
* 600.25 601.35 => 0.025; 10.5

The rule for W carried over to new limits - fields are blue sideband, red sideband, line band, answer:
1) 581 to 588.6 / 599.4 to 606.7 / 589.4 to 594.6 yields 0.22 nm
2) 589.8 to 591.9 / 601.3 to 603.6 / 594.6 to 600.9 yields -0.08 nm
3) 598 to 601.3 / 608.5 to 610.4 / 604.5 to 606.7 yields -0.05 nm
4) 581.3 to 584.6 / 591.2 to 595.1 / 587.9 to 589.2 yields 0.27 nm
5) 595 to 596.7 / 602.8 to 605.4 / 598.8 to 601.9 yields 0.07 nm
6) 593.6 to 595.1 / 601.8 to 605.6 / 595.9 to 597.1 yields 0.01 nm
